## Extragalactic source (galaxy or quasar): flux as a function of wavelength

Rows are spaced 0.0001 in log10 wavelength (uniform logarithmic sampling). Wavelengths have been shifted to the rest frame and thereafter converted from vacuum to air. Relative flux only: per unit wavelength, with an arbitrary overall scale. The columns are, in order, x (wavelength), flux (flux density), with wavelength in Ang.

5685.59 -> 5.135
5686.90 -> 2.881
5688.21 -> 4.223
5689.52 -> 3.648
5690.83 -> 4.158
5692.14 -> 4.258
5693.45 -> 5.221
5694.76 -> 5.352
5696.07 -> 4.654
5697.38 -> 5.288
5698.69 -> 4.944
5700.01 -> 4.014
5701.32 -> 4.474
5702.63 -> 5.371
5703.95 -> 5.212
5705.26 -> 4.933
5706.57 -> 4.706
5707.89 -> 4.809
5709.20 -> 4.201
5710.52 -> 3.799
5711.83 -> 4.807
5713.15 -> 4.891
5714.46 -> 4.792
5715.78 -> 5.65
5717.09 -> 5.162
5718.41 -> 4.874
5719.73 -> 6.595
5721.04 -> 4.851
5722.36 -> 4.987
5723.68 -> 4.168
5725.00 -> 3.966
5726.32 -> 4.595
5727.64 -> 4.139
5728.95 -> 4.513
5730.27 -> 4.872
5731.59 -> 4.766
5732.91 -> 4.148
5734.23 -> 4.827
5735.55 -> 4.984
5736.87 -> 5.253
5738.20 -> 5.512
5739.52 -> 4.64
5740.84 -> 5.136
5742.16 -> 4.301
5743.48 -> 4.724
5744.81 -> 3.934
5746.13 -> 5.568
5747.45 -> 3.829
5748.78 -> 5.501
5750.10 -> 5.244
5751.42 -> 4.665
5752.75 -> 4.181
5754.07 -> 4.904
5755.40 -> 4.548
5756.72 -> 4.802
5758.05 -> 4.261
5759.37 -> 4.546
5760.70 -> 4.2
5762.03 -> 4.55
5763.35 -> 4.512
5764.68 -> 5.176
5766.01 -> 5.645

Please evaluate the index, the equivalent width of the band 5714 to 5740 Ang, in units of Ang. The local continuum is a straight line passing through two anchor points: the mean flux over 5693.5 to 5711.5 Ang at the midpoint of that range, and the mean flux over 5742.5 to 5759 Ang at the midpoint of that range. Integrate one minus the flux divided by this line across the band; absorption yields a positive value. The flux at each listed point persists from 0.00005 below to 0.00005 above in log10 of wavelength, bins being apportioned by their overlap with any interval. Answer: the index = -0.81 Ang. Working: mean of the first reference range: 4.77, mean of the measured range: 4.87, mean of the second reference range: 4.67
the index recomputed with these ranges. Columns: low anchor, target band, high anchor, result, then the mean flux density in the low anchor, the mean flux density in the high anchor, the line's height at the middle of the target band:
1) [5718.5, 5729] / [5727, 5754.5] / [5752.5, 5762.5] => -0.7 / 4.75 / 4.51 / 4.63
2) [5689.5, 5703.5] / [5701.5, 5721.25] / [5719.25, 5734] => -1.1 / 4.73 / 4.67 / 4.7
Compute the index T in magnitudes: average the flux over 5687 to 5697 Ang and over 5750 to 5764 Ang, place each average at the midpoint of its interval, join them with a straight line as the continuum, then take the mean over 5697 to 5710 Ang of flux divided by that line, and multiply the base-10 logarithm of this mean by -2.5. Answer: -0.07 mag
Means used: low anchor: 4.44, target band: 4.77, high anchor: 4.56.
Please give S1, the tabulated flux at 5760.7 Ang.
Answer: 4.2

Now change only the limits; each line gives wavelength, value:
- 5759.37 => 4.546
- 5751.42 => 4.665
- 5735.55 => 4.984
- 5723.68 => 4.168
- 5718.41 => 4.874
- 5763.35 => 4.512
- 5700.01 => 4.014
